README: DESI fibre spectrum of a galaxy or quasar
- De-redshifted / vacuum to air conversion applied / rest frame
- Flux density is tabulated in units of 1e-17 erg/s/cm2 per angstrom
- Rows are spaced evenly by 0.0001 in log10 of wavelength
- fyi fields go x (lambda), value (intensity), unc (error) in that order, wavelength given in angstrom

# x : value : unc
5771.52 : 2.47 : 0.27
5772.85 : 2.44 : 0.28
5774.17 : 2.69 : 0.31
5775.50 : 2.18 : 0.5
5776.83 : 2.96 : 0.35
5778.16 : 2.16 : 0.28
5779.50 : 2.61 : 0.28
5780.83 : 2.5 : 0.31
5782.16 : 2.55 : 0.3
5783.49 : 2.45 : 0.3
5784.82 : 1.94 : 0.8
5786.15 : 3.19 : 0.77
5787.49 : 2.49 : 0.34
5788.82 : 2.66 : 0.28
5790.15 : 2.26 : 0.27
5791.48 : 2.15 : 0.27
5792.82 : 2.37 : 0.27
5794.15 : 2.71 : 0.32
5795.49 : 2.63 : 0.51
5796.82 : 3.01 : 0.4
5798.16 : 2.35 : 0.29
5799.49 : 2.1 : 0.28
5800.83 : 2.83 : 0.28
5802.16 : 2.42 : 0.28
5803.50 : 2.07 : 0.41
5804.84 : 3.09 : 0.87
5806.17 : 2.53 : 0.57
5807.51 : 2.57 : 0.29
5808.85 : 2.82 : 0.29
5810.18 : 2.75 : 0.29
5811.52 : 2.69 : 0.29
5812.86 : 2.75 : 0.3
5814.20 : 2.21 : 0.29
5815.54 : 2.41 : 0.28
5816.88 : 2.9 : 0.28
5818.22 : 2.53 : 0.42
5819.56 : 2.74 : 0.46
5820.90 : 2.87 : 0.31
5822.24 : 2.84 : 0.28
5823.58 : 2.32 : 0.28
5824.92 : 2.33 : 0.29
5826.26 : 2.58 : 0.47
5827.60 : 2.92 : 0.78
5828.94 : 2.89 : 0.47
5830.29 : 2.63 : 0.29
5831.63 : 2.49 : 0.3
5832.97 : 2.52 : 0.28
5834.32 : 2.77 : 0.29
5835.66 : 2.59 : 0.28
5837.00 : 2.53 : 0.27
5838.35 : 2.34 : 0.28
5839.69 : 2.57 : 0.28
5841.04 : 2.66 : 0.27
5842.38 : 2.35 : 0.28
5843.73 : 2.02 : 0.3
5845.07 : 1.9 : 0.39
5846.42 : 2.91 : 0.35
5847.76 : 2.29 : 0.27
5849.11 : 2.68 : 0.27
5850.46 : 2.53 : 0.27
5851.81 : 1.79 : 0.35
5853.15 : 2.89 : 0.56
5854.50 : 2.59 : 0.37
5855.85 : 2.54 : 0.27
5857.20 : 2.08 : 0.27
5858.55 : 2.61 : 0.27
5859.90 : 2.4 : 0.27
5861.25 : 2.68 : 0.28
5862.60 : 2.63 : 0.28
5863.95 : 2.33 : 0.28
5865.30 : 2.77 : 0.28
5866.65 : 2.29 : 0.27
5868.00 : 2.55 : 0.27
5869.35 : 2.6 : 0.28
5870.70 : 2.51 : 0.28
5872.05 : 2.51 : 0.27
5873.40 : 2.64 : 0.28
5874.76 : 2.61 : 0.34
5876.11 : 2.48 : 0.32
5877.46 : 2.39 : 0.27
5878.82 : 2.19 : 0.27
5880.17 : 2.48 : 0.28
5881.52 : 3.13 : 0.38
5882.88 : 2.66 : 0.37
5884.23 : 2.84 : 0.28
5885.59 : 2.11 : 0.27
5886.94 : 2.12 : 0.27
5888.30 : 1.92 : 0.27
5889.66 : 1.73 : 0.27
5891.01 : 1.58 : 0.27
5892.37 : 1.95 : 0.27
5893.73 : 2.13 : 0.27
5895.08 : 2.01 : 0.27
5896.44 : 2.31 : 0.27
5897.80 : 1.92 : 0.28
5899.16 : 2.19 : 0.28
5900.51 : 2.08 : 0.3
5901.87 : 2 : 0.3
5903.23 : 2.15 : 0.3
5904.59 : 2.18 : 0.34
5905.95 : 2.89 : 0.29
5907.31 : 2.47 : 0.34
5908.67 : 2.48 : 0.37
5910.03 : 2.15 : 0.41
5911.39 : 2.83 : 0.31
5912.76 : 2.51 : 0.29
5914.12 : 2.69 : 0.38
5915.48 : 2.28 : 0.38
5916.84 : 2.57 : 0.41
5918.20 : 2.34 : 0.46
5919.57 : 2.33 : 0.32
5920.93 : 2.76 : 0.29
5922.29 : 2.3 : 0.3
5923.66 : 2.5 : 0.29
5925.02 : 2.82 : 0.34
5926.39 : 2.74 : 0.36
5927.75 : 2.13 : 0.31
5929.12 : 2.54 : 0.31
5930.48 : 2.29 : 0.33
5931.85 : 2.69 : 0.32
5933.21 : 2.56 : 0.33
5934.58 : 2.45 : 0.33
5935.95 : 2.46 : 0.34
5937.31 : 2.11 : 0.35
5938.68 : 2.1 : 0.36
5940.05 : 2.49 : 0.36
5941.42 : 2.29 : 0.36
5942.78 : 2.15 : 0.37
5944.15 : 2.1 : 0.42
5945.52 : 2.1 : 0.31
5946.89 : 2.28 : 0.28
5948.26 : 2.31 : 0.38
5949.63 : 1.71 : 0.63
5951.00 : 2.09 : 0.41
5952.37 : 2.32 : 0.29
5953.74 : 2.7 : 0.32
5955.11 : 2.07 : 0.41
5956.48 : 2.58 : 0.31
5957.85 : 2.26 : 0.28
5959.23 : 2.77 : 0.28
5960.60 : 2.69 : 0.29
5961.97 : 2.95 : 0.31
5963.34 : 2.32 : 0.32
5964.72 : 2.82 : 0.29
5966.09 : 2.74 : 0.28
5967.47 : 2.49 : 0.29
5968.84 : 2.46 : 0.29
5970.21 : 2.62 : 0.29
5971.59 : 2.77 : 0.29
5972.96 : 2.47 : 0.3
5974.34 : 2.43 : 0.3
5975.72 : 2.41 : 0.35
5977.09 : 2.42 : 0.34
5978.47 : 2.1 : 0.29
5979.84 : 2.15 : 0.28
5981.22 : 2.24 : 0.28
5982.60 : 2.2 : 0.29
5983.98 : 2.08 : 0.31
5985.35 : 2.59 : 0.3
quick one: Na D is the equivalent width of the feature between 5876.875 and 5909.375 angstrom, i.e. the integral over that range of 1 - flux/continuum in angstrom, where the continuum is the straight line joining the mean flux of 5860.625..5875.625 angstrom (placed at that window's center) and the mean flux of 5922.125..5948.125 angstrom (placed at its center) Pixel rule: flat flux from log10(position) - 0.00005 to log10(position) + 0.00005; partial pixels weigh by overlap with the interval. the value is 3.2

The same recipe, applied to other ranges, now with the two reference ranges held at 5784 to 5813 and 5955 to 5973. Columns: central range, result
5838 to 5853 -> 1.07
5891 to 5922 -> 3.24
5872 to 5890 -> 1.06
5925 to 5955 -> 3.08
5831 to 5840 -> 0.08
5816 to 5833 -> -0.64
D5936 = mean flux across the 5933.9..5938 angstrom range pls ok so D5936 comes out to 2.34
